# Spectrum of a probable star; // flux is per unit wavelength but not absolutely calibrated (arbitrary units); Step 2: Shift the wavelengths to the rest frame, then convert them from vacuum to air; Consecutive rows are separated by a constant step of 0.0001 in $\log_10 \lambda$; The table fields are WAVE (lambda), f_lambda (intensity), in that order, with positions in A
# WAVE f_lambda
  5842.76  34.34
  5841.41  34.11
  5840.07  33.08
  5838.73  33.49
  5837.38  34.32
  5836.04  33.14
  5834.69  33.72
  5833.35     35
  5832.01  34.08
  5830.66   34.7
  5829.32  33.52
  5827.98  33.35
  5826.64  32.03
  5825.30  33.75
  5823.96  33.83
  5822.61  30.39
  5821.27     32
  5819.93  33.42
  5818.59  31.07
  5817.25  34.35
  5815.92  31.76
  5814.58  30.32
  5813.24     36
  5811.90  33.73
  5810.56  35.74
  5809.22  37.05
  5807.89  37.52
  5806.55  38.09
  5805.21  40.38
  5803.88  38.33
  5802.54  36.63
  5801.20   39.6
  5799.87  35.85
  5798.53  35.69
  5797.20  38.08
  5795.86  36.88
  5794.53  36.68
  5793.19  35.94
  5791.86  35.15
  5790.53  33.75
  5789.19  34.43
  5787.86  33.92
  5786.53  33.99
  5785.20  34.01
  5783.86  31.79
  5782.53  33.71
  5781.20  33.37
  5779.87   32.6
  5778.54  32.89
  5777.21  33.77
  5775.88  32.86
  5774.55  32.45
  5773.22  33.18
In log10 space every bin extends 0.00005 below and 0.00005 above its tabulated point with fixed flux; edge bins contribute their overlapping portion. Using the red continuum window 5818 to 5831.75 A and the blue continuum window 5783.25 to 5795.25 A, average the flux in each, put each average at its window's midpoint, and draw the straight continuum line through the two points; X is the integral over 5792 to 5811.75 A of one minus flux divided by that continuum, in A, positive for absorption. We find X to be -1.93 A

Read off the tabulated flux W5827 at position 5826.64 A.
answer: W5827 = 32.03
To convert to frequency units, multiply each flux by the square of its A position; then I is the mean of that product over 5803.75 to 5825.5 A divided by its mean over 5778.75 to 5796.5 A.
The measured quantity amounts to 1.02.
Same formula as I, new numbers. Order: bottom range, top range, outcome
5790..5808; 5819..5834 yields 0.91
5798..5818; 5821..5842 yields 0.93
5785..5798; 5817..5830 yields 0.94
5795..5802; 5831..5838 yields 0.93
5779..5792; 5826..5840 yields 1.02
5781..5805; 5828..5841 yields 0.97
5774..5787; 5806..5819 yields 1.06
